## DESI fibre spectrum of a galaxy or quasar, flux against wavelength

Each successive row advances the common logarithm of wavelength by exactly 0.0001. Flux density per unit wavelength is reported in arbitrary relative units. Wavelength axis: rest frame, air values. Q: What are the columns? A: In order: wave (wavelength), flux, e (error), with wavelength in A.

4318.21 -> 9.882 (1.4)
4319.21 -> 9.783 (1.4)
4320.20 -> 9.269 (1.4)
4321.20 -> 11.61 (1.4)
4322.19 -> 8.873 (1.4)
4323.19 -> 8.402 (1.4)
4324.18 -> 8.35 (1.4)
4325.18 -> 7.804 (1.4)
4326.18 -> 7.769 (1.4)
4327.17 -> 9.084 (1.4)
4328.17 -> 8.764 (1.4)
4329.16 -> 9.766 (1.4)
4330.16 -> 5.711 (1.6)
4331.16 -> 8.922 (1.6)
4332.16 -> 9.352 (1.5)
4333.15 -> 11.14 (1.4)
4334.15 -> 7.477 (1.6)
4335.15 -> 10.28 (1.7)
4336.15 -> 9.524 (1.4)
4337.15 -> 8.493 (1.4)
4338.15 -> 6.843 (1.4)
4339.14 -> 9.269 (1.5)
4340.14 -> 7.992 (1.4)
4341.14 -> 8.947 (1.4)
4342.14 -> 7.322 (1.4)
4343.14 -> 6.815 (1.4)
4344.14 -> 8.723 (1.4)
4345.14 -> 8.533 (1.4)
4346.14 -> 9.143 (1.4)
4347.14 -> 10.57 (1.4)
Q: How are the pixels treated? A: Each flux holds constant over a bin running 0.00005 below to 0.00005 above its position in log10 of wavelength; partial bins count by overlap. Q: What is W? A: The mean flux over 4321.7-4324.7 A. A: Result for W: 8.53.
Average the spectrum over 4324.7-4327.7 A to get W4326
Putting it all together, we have 8.22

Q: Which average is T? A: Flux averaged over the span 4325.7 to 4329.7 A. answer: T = 8.83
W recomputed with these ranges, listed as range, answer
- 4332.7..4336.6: 9.57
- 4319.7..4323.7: 9.55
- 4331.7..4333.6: 10.3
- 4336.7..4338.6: 7.66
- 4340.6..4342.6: 8.14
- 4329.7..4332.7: 8.08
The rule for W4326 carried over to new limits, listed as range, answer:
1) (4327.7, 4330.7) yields 8.09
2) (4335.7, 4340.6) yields 8.43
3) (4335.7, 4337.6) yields 9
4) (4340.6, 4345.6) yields 8.06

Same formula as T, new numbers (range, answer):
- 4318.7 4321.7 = 10.2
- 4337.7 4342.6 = 8.11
